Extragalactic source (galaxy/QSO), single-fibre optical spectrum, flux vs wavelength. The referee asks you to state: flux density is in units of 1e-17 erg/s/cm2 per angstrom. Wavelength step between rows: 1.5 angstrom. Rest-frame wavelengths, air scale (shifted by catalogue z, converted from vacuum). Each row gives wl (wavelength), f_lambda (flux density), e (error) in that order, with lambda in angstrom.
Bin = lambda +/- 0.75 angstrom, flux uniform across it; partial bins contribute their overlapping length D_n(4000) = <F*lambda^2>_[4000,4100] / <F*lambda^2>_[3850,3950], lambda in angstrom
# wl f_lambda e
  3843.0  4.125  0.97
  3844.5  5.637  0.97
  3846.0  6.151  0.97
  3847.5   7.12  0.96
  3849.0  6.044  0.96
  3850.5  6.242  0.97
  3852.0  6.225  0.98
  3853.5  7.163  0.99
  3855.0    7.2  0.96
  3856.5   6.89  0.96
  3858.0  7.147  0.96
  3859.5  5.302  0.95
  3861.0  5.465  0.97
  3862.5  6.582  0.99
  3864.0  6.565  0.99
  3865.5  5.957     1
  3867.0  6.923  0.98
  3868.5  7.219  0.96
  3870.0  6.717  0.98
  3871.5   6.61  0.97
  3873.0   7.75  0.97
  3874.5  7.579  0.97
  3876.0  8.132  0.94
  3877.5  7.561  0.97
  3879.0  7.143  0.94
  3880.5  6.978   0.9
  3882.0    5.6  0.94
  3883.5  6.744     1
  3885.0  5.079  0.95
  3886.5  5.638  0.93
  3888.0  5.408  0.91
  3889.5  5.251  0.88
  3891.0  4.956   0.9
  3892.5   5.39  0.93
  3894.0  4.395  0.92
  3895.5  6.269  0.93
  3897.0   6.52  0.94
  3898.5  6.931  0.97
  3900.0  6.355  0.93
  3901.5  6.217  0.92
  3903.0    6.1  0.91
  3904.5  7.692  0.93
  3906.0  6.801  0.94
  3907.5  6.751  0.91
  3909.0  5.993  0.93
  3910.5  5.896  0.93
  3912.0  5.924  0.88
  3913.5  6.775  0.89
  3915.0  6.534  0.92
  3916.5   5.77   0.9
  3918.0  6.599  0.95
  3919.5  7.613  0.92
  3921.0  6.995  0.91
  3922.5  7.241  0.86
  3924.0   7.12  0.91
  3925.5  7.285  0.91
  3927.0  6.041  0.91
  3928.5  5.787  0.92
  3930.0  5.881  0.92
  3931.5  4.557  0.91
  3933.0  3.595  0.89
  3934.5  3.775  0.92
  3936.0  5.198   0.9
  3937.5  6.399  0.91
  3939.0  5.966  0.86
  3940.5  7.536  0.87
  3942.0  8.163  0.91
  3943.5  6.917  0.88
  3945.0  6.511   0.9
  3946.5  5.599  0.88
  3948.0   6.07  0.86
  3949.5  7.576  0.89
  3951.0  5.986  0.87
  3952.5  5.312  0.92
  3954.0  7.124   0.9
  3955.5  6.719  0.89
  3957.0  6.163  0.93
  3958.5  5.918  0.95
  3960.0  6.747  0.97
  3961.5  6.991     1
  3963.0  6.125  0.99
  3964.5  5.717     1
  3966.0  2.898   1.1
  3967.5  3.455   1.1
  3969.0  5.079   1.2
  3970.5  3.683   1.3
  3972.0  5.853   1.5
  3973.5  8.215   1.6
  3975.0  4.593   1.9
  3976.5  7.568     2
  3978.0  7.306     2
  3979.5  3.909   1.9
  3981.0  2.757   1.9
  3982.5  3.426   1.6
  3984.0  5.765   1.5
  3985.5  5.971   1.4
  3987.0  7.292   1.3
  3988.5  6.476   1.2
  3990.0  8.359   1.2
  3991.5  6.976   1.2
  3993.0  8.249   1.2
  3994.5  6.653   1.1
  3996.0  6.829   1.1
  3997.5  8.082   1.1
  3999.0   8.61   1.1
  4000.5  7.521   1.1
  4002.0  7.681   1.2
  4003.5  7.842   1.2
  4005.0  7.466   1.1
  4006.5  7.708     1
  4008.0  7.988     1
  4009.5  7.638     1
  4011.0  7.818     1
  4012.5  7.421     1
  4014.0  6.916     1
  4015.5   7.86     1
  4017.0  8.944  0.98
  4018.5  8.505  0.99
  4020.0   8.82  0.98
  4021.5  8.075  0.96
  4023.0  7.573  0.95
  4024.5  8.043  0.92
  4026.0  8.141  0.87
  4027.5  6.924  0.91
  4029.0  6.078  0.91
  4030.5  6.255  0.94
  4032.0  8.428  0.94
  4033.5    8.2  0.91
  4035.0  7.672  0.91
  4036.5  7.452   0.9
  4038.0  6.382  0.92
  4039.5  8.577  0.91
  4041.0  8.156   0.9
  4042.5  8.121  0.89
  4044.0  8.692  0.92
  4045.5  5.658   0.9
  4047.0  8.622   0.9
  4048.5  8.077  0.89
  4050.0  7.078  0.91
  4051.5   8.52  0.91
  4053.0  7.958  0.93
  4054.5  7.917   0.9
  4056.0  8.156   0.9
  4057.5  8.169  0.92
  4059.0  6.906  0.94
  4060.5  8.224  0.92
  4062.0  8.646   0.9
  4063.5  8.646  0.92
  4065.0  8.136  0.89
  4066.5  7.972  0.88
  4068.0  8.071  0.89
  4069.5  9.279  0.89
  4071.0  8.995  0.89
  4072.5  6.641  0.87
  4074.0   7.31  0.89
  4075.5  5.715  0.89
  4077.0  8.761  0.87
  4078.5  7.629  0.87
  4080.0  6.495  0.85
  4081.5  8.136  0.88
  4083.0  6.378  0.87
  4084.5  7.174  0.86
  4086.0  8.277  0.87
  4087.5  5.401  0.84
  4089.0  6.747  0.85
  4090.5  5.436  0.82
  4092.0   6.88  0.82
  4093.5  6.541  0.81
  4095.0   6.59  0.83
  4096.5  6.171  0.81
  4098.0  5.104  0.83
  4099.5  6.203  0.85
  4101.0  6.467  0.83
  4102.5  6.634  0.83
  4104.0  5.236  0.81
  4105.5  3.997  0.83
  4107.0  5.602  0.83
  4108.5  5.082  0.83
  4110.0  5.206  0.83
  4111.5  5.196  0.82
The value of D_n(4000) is 1.3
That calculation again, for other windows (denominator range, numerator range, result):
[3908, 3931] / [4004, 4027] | 1.28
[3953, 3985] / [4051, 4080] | 1.51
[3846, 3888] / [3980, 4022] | 1.17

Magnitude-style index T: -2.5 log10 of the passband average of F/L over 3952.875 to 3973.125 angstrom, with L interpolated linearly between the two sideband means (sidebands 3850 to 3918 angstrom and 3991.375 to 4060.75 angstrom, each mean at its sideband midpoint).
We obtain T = 0.26 mag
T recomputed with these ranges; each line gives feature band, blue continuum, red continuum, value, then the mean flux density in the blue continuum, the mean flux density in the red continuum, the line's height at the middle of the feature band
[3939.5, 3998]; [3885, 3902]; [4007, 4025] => 0.15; 5.72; 7.96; 7.1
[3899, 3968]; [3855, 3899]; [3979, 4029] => 0.09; 6.38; 7.22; 6.75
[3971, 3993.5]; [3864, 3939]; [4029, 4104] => 0.12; 6.28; 7.39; 6.82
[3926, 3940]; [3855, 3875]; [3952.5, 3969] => 0.13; 6.68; 5.73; 6.01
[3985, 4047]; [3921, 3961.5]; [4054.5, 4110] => -0.15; 6.23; 6.98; 6.63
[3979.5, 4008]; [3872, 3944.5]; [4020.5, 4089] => 0.05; 6.31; 7.68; 7.11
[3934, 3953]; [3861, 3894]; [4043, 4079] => 0.11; 6.4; 7.91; 6.94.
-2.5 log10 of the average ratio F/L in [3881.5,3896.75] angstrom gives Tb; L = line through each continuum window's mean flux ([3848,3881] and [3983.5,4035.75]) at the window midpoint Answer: 0.25 mag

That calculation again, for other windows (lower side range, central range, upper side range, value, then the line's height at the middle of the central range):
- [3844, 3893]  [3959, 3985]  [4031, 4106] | 0.28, 6.91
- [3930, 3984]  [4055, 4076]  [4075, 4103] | -0.22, 6.51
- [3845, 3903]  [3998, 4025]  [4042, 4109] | -0.14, 6.92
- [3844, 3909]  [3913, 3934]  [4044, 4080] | 0.09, 6.79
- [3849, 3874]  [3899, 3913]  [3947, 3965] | 0.01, 6.5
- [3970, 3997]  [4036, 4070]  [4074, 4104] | -0.22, 6.48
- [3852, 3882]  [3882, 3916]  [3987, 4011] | 0.16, 7.02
